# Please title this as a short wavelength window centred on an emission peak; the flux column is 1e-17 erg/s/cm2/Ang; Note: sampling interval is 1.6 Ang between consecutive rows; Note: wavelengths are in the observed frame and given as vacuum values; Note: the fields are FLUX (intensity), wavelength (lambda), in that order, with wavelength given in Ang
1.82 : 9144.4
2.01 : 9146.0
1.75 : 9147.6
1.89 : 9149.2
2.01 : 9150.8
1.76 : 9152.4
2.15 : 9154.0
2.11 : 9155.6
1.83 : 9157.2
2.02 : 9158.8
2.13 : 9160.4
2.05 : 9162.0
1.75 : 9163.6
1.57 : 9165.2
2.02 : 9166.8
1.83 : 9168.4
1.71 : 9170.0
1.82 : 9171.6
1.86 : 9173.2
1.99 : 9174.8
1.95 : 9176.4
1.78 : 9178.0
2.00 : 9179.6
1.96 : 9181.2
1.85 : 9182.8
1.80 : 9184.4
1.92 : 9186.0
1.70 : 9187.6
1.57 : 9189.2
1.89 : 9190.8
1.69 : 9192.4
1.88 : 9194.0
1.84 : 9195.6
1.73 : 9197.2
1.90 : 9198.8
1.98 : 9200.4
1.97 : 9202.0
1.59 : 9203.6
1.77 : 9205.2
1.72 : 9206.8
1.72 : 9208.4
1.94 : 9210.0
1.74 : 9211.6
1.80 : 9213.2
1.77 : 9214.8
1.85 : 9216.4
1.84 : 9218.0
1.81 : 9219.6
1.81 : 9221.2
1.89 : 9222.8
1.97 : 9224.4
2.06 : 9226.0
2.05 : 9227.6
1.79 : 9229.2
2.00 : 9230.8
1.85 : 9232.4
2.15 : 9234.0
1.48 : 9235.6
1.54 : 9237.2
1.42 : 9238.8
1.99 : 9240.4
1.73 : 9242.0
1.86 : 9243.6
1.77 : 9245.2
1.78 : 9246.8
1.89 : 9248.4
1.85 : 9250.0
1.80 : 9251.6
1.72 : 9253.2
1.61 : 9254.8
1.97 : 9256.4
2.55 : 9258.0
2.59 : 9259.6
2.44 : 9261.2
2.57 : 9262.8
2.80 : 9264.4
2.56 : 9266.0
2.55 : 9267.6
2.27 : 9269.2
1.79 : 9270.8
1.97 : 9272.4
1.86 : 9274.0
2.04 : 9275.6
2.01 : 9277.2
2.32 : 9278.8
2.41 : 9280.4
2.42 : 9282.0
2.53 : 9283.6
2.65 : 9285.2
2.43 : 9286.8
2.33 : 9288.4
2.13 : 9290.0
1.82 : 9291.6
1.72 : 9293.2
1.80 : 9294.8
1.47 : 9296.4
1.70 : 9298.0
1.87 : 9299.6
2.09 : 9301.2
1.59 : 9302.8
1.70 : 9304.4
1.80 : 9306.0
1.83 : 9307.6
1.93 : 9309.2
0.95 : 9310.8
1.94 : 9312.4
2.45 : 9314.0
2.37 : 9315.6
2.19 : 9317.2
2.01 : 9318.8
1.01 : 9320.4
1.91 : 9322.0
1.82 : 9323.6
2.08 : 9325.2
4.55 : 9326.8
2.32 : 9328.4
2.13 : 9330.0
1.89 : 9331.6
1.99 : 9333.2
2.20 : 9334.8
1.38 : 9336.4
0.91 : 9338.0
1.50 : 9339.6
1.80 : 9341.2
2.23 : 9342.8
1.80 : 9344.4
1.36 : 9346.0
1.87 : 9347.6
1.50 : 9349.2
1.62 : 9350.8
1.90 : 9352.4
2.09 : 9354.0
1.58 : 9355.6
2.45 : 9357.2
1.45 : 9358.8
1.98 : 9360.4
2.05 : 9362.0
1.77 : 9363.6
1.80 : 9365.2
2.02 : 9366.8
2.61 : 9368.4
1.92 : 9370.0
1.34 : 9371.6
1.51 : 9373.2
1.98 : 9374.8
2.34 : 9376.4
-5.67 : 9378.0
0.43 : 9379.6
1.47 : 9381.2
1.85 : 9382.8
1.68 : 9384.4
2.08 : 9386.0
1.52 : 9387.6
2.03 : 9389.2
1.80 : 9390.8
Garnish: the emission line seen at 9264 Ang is [S II]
